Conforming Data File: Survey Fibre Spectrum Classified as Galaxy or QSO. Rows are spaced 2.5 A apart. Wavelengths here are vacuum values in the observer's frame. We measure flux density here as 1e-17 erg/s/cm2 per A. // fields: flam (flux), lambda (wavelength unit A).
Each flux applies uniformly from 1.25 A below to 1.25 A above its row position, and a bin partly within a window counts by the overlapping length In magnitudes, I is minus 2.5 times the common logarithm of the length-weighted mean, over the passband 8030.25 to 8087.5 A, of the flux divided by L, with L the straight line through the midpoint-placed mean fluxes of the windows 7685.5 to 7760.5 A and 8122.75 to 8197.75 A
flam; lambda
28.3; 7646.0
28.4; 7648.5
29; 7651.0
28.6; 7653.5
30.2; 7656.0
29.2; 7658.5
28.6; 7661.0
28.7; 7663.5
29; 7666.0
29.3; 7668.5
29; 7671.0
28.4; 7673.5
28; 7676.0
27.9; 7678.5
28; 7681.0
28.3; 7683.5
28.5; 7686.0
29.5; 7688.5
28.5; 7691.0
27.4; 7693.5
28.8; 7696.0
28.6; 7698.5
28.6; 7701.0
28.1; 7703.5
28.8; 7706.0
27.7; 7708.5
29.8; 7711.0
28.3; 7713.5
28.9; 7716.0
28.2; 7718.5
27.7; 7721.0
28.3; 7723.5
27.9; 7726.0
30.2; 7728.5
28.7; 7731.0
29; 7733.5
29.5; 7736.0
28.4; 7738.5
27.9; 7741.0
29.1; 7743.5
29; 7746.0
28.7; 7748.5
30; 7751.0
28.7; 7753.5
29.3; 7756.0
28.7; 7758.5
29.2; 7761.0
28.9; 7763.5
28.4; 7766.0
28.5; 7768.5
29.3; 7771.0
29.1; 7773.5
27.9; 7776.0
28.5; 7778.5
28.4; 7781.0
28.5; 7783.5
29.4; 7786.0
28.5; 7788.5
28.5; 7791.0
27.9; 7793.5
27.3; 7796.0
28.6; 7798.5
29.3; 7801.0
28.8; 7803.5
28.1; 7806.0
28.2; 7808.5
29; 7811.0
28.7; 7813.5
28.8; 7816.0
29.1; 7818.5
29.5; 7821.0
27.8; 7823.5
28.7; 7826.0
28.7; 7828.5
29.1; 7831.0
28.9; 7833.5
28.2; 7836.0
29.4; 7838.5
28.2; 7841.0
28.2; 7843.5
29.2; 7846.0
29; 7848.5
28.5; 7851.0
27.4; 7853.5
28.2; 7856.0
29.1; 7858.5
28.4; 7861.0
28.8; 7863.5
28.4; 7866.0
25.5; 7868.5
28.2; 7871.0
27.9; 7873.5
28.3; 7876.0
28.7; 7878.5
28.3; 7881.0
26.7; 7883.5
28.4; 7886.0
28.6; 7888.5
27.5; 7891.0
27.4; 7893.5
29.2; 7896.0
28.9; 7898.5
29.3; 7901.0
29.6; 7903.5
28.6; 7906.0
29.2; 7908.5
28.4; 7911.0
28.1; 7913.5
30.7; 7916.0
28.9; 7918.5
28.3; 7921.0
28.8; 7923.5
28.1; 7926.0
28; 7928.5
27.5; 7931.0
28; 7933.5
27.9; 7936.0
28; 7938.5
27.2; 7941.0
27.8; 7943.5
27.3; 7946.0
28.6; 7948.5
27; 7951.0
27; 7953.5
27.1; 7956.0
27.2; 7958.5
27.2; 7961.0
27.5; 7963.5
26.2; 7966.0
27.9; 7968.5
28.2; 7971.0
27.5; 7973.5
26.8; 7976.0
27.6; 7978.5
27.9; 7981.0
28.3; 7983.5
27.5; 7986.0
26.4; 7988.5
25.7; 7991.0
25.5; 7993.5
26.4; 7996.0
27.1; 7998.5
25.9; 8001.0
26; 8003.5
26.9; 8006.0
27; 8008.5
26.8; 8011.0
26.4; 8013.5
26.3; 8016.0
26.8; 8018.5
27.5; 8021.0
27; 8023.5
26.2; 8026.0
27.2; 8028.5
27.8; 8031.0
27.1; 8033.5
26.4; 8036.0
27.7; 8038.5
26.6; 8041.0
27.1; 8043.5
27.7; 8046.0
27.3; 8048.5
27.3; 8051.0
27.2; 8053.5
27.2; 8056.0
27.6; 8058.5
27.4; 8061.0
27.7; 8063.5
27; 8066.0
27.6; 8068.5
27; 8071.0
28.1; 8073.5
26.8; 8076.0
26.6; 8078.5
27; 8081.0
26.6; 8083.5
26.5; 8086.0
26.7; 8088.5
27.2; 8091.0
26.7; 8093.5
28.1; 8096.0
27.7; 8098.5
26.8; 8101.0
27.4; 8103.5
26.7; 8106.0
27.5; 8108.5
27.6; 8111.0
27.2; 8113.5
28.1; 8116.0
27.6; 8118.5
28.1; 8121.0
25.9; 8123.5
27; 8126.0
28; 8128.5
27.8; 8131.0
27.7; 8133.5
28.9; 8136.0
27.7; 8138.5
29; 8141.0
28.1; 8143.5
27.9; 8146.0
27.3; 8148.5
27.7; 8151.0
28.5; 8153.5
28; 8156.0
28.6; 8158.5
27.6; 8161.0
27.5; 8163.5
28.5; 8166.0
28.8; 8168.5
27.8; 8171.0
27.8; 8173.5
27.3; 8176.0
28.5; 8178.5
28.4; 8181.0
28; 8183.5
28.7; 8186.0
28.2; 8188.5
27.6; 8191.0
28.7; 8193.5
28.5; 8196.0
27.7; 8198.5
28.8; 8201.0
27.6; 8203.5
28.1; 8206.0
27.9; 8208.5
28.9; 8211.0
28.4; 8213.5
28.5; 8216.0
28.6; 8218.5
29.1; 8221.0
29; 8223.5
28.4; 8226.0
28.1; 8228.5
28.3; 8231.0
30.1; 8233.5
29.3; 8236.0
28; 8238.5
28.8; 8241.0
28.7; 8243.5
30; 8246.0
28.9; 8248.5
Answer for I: 0.04 mag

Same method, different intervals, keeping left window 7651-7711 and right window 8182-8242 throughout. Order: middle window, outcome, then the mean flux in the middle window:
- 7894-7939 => -0.003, 28.6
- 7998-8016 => 0.078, 26.5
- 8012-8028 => 0.071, 26.7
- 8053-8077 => 0.044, 27.4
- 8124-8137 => 0.029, 27.7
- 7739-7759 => -0.012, 28.9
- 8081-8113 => 0.054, 27.1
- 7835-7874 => 0.011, 28.3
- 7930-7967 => 0.043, 27.4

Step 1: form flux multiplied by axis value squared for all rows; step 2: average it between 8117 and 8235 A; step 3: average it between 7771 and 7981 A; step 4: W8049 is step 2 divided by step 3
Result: 1.1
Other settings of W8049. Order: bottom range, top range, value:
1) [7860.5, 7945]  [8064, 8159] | 1.02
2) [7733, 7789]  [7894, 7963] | 1.02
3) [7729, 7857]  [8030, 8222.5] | 1.05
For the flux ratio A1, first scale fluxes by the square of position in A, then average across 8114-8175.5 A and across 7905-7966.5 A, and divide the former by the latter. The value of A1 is 1.05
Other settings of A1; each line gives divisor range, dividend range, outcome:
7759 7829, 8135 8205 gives 1.08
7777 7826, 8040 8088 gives 1.02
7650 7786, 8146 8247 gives 1.11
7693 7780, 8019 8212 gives 1.06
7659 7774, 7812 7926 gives 1.03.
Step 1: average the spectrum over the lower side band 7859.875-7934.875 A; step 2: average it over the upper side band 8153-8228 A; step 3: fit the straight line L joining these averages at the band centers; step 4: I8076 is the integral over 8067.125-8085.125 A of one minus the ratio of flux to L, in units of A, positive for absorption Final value 0.77 A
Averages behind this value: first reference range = 28.4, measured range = 27.1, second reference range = 28.3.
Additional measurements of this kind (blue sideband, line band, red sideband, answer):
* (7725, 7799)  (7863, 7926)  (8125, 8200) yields 0.2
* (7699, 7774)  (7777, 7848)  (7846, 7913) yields -0.2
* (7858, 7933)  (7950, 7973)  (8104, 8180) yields 0.8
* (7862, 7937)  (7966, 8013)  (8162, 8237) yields 2.3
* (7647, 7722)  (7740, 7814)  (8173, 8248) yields -0.3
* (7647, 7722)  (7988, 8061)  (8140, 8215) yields 3.7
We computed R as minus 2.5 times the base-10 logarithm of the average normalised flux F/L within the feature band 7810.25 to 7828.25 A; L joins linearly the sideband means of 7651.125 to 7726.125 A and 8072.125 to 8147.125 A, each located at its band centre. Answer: -0.02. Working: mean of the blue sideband 28.6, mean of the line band 28.8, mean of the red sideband 27.4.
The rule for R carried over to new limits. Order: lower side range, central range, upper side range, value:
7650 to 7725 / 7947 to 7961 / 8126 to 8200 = 0.037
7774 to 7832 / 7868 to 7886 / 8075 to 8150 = 0.019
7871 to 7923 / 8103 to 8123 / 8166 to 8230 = 0.035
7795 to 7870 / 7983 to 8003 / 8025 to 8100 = 0.043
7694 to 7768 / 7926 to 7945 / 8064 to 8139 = 0.006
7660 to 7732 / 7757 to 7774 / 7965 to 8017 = -0.027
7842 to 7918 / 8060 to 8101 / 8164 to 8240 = 0.049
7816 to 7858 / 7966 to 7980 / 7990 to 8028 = -0.021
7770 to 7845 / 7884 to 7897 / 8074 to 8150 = 0.007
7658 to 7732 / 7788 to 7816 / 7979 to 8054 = -0.017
